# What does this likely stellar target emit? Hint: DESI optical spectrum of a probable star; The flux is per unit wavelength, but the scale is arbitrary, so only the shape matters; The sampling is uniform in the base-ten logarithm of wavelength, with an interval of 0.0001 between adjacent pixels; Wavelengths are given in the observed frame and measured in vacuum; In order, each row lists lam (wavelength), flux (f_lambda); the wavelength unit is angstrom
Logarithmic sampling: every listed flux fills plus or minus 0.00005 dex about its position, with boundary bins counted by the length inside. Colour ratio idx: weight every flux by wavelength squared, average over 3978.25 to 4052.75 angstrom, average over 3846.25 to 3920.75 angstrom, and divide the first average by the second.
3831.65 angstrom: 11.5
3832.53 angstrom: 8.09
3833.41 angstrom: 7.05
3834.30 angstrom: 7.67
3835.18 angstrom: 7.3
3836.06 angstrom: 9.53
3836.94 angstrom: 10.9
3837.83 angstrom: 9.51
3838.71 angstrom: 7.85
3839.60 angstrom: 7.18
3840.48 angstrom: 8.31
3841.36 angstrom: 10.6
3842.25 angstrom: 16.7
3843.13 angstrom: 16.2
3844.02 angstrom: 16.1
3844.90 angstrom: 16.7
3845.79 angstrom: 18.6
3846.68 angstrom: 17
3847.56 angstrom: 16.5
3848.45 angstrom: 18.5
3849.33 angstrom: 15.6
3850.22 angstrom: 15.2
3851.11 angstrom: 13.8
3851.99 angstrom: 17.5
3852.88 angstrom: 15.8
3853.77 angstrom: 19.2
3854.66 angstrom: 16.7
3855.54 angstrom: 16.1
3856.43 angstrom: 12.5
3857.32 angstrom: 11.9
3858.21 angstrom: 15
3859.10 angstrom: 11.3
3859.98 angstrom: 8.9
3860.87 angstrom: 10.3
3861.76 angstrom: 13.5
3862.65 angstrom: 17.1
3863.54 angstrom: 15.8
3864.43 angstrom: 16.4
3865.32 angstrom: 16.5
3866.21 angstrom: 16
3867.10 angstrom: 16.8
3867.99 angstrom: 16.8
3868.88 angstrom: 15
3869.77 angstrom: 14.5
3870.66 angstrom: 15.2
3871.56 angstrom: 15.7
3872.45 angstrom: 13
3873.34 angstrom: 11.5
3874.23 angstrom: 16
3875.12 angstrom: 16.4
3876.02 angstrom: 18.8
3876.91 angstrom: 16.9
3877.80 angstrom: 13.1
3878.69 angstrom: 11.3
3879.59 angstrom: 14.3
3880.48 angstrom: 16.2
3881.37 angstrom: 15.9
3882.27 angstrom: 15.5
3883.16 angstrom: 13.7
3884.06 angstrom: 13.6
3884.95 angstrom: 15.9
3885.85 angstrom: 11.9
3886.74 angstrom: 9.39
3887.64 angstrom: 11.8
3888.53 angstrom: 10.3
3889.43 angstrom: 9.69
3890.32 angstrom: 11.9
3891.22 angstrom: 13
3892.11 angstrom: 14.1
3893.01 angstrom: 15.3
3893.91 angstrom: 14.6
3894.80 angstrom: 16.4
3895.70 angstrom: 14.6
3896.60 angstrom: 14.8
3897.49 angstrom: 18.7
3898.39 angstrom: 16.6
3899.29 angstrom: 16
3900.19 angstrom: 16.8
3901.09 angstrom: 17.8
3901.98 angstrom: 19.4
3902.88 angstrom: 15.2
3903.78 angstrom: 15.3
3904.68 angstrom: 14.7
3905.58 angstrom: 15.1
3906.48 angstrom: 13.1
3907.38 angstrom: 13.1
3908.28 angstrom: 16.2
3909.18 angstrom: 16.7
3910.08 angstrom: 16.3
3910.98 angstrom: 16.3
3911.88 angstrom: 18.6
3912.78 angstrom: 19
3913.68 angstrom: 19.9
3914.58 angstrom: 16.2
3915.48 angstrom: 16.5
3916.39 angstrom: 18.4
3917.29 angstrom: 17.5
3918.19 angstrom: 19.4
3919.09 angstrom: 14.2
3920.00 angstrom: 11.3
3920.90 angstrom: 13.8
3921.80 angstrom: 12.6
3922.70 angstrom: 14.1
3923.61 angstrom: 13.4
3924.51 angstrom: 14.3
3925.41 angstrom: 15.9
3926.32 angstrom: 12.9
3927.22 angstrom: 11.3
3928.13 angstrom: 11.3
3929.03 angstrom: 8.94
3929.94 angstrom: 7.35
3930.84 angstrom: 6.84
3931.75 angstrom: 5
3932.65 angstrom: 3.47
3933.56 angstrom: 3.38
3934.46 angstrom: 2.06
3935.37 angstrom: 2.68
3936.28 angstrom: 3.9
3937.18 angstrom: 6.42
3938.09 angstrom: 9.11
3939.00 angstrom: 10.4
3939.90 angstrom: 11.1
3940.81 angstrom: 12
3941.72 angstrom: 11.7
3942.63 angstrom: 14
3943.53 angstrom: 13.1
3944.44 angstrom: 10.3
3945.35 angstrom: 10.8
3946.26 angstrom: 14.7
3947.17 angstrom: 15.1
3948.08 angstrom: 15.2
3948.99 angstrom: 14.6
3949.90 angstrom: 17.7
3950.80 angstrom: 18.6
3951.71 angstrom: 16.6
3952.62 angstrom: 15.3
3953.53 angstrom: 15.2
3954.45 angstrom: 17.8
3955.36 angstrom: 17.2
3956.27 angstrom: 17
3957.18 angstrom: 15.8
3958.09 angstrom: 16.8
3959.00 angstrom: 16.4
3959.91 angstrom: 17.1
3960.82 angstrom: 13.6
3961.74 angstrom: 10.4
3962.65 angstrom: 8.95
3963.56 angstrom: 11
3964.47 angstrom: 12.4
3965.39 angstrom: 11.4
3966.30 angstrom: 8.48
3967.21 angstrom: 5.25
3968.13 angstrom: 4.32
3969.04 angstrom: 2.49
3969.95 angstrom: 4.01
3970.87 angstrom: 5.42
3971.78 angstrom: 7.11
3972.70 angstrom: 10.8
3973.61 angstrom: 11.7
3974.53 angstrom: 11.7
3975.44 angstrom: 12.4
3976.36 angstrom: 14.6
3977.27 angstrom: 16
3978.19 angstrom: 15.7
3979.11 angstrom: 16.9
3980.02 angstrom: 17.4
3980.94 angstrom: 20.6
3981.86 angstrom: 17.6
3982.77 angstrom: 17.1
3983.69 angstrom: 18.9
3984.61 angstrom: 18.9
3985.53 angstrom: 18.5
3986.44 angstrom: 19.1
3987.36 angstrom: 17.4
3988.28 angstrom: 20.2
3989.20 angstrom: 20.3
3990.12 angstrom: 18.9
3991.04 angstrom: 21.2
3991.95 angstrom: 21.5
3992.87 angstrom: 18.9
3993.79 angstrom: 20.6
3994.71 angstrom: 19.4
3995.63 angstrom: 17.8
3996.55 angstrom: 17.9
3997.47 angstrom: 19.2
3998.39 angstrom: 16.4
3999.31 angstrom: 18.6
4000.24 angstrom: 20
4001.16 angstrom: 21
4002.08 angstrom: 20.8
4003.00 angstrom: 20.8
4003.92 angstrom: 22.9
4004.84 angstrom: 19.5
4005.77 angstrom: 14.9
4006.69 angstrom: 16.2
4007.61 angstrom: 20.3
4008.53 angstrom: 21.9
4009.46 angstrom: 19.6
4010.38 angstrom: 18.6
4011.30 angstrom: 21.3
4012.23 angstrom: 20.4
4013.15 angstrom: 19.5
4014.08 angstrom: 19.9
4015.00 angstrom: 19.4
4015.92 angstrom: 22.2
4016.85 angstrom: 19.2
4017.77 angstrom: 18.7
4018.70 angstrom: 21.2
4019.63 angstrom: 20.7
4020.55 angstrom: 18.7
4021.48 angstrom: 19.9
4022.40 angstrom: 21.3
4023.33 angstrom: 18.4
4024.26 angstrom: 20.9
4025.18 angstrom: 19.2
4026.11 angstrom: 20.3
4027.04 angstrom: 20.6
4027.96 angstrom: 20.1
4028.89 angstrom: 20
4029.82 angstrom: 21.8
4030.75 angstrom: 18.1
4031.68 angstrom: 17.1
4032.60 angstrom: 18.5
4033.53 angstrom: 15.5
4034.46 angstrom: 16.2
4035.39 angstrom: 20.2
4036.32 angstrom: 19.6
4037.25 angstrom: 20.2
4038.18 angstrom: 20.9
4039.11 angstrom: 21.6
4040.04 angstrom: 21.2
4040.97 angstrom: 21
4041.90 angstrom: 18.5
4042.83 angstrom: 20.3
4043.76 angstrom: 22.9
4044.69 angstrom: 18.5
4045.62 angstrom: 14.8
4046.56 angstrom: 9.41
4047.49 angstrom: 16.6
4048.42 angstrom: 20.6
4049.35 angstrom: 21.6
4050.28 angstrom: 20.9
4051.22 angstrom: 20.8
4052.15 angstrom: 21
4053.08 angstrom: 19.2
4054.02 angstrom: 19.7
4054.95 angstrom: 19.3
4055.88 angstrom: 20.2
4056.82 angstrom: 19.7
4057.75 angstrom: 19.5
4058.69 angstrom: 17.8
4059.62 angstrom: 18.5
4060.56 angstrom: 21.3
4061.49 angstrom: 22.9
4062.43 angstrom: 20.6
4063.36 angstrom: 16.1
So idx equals 1.36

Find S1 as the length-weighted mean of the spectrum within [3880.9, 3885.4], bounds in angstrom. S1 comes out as 14.9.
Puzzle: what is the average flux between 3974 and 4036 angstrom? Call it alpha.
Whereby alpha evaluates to 18.9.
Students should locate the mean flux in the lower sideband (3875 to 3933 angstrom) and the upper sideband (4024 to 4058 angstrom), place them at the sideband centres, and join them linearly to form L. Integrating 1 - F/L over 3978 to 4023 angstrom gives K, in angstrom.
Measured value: -3.8 angstrom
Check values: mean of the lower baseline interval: 14.3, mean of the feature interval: 19.4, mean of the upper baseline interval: 19.4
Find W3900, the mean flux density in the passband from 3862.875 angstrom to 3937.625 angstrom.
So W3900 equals 13.8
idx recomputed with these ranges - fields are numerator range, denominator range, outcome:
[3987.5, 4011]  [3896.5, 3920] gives 1.23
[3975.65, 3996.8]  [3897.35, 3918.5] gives 1.15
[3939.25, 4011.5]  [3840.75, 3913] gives 1.09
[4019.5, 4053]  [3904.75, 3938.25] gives 1.66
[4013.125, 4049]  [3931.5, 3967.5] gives 1.69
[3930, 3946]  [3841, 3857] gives 0.53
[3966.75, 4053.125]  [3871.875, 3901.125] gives 1.33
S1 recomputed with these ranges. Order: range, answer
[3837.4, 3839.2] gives 8.63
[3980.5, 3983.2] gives 18.5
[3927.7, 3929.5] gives 10.1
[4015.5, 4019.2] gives 20.3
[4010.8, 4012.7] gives 20.8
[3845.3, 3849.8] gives 17.2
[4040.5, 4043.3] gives 20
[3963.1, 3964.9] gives 11.7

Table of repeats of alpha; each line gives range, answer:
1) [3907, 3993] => 13.5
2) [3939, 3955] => 14.2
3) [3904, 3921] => 16.2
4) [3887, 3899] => 13.9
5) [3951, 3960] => 16.6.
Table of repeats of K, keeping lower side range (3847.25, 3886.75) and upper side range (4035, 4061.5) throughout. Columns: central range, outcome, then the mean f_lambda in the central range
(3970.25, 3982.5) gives 2.8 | 13.6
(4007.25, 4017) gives -0.8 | 20.2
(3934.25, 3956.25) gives 5.7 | 12.5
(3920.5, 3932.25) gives 3.6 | 11.3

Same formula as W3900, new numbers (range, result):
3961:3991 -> 13.4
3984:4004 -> 19.5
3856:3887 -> 14.4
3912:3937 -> 11.7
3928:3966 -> 11.7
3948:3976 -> 12.3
